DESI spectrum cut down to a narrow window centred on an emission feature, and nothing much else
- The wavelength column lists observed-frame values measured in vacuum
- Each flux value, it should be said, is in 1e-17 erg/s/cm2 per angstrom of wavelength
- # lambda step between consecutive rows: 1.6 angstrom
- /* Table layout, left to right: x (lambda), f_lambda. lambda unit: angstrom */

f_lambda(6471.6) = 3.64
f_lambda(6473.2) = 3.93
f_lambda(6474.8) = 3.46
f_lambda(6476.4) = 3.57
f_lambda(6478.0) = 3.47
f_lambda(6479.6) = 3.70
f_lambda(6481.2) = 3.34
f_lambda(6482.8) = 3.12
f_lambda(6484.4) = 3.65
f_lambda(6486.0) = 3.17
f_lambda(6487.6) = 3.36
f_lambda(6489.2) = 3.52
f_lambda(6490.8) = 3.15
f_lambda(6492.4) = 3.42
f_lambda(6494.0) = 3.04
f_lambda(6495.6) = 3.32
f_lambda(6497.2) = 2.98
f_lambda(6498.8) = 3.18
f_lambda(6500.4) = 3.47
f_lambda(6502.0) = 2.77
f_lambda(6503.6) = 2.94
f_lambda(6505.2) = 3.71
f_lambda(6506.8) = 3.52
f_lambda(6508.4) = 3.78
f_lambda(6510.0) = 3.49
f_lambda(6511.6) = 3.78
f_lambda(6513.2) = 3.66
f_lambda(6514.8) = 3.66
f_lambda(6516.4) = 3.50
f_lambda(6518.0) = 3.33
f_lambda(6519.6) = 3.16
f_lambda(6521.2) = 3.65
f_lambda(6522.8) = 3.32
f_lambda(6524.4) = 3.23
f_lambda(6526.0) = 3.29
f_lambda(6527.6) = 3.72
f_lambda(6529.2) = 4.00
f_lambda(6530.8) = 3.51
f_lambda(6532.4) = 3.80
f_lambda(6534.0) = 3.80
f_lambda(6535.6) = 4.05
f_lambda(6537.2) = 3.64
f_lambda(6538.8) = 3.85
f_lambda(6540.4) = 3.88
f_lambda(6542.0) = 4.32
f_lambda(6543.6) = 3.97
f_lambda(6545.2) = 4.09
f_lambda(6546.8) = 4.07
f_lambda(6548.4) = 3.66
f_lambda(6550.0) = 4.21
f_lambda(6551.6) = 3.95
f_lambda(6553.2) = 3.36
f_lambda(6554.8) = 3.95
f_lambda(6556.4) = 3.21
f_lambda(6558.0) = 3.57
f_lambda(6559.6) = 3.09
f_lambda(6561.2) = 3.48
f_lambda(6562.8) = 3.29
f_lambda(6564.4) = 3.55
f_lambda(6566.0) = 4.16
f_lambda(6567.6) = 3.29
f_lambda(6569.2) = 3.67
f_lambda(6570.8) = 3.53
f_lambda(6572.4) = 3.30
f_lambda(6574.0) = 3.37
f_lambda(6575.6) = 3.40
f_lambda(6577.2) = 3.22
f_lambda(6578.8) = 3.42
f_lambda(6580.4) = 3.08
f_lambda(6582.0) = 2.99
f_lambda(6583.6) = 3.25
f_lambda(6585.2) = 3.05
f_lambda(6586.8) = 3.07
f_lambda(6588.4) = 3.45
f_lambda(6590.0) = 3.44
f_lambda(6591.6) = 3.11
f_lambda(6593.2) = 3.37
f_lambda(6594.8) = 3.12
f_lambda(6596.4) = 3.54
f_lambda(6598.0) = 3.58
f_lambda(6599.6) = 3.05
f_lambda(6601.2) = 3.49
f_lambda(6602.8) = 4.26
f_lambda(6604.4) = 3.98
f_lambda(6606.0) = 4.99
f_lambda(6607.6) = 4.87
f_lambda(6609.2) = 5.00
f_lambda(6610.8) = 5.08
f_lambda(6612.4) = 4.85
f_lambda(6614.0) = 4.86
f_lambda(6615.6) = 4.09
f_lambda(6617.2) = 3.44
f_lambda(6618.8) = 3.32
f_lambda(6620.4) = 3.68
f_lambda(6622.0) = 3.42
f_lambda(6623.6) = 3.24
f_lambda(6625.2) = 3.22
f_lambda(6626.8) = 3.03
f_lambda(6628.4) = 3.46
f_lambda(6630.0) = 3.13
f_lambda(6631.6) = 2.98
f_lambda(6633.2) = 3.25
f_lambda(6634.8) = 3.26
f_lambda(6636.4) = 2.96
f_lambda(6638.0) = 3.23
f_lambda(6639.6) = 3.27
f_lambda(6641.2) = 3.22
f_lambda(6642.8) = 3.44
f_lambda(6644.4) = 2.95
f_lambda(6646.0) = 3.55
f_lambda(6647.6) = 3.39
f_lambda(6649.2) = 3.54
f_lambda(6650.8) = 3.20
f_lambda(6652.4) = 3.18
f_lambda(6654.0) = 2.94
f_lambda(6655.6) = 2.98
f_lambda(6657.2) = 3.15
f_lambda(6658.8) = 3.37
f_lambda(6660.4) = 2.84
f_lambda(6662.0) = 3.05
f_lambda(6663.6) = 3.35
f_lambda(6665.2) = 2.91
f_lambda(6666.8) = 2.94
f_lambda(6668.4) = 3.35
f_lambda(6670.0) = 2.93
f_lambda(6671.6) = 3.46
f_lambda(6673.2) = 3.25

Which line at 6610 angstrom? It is [O III] 5007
